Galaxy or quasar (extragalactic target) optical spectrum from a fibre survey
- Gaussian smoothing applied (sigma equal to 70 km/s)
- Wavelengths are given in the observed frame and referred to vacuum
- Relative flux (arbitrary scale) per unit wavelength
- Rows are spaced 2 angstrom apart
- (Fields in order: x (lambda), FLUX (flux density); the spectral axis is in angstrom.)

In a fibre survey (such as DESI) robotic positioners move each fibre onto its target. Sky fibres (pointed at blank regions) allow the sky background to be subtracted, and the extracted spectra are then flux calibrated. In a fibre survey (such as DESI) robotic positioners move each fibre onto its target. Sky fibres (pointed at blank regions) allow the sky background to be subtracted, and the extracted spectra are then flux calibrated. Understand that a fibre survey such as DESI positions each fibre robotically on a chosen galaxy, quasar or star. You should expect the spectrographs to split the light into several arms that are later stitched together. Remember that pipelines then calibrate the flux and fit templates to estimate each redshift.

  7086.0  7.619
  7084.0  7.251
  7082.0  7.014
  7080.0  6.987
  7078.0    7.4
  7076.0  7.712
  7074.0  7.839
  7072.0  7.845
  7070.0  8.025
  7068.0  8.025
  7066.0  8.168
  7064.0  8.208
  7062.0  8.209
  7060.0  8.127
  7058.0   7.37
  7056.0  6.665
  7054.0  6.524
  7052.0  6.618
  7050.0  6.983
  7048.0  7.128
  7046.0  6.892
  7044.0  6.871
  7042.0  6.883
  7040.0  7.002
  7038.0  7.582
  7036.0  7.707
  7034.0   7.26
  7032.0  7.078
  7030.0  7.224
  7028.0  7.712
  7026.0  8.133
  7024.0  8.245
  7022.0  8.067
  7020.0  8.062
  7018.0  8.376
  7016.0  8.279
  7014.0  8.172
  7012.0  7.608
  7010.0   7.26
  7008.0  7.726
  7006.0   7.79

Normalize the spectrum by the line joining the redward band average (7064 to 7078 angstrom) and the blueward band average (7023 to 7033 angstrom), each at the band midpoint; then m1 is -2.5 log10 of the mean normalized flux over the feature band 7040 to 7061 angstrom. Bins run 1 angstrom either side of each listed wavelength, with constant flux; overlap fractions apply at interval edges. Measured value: 0.12 mag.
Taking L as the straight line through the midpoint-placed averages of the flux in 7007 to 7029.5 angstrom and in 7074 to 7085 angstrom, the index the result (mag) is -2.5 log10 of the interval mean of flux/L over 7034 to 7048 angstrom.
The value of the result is 0.08 mag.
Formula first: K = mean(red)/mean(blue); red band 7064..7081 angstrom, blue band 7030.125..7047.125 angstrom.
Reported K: 1.1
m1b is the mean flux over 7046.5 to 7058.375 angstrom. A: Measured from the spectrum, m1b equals 6.86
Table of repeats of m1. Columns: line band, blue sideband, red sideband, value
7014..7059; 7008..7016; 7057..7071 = 0.07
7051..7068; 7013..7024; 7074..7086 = 0.02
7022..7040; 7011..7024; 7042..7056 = -0.01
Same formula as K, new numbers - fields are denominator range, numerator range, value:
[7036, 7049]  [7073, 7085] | 1.04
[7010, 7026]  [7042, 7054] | 0.85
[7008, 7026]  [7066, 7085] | 0.95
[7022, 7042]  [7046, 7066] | 0.97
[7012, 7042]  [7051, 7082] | 0.98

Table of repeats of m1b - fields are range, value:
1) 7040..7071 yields 7.37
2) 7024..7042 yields 7.47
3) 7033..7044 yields 7.25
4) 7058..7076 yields 8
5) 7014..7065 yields 7.5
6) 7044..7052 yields 6.94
